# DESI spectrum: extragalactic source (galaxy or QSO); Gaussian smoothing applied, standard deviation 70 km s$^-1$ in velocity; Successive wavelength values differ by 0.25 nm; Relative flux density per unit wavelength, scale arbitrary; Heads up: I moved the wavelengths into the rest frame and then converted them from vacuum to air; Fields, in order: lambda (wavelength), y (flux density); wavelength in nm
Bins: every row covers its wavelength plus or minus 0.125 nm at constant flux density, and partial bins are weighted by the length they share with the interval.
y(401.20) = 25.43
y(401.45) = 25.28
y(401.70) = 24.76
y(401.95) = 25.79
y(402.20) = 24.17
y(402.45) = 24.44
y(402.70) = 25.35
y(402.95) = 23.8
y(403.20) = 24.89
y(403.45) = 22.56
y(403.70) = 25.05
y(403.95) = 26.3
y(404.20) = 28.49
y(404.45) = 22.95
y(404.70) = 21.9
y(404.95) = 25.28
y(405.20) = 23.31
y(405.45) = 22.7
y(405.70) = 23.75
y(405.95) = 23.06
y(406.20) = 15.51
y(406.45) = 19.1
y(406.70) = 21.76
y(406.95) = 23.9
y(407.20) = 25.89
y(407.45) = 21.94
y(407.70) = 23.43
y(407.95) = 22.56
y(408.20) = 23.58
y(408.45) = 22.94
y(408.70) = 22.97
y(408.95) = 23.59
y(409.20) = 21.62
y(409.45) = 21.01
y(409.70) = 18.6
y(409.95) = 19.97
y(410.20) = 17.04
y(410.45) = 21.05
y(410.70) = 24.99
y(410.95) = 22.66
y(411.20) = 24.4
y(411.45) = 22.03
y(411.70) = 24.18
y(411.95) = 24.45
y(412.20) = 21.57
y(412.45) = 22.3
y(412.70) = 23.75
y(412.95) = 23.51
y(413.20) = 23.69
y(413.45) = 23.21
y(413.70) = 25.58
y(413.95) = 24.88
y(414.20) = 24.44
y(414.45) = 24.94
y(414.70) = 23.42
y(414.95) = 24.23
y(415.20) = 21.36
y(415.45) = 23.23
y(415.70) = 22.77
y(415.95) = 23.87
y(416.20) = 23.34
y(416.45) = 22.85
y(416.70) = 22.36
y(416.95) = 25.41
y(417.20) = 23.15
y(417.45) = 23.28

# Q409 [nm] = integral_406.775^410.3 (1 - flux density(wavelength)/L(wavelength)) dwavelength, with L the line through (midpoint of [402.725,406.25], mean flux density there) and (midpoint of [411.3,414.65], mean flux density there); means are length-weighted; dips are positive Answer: 0.24 nm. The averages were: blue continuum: 23.8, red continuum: 23.7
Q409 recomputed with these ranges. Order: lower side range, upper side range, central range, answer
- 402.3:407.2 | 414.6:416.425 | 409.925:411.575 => 0.102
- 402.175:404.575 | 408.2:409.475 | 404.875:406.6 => 0.158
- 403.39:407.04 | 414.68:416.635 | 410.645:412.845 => -0.023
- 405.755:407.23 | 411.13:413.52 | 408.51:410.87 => 0.119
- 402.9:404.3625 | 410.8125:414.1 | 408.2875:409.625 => 0.105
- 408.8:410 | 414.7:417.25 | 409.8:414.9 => -0.238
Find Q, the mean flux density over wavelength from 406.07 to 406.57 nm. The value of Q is 17.3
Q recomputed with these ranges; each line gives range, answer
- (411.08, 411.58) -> 23.2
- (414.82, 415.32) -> 22.8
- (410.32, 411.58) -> 23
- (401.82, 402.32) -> 25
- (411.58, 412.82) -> 23.2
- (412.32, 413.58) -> 23.3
